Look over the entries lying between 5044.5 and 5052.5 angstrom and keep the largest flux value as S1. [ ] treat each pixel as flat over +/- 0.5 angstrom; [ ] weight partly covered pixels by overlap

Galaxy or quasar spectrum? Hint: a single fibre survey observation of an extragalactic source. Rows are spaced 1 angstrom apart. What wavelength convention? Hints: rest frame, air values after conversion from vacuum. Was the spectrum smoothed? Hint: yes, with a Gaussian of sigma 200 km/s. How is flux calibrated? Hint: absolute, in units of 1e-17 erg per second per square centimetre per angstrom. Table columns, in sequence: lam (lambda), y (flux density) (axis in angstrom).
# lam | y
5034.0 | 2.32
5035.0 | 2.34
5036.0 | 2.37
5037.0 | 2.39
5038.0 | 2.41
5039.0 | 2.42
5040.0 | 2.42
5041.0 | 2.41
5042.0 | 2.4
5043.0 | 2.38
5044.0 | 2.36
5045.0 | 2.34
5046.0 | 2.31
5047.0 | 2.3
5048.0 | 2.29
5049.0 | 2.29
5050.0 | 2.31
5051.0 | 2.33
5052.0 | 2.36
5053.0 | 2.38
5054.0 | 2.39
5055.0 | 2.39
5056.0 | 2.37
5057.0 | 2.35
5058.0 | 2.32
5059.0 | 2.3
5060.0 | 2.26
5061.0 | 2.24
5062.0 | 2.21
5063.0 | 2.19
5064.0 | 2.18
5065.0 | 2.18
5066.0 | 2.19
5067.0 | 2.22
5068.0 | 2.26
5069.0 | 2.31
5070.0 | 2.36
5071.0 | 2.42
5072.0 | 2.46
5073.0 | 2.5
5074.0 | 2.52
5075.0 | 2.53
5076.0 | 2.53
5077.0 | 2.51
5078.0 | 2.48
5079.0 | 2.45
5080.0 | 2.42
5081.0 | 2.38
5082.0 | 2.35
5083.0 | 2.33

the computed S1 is 2.36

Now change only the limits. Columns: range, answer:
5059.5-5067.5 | 2.26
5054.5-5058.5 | 2.39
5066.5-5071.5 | 2.42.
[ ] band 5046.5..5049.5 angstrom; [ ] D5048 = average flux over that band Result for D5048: 2.29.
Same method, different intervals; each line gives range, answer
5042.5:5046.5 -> 2.35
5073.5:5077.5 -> 2.52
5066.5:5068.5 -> 2.24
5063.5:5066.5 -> 2.18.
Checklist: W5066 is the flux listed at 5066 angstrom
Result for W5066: 2.19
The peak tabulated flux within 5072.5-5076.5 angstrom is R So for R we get 2.53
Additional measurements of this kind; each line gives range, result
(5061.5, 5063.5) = 2.21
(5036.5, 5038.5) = 2.41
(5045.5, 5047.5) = 2.31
